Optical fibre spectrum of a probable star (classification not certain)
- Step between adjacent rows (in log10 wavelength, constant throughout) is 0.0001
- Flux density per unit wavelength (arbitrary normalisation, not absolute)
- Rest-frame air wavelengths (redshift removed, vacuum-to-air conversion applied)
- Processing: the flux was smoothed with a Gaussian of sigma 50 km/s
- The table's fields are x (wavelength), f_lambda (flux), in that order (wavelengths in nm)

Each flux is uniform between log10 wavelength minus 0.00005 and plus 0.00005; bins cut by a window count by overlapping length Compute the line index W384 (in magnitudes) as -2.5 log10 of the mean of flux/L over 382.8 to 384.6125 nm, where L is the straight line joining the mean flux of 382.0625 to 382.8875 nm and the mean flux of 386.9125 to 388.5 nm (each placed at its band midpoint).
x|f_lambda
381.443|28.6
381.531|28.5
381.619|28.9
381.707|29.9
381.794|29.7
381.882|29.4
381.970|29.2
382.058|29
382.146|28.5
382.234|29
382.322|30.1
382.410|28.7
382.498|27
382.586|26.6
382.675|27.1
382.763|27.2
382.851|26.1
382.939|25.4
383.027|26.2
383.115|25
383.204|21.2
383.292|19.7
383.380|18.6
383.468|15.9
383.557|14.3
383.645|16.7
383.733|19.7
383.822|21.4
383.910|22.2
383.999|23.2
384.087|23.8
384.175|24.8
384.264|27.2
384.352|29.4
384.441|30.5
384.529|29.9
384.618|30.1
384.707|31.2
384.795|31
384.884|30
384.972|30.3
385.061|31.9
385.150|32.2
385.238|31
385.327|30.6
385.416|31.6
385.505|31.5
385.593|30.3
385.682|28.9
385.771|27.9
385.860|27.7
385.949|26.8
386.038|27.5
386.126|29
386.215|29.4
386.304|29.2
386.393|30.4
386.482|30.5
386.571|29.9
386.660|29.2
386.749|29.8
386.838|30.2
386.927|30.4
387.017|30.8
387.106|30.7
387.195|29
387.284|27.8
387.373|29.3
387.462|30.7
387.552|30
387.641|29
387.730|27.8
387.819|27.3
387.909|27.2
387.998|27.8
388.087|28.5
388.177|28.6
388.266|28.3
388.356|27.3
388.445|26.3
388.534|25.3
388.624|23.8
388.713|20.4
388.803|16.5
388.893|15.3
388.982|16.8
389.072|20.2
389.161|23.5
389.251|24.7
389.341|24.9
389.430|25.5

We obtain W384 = 0.20 mag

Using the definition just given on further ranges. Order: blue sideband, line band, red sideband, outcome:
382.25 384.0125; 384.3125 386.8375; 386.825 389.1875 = -0.21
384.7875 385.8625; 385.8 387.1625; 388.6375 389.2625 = -0.10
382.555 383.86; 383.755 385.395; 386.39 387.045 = -0.12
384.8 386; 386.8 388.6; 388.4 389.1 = -0.21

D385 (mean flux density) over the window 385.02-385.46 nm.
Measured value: 31.4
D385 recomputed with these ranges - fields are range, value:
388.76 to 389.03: 16.2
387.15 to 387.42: 28.8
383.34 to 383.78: 17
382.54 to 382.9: 26.7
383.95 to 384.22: 23.9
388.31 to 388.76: 24.6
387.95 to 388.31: 28.3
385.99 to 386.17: 28.3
